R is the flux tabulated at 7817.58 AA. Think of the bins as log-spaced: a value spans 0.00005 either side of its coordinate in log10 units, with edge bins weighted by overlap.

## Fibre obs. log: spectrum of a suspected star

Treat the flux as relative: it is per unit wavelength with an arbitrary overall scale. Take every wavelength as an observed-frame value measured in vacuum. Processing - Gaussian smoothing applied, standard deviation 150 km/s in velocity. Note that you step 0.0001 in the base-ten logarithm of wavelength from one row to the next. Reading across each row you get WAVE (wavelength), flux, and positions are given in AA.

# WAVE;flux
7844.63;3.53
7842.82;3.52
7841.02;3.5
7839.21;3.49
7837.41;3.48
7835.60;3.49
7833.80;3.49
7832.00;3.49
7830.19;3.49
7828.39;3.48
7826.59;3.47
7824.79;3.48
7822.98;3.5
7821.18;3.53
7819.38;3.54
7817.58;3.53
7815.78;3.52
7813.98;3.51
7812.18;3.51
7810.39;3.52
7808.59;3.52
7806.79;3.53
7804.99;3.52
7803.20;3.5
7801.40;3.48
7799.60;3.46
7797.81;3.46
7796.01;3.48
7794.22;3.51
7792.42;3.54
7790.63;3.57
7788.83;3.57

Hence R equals 3.53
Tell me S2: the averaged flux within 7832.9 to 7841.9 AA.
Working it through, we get 3.49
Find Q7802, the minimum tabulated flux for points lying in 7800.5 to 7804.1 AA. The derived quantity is 3.48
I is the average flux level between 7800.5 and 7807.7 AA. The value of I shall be 3.51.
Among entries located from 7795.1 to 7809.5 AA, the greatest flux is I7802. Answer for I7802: 3.53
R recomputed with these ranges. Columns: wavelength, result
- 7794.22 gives 3.51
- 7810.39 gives 3.52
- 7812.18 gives 3.51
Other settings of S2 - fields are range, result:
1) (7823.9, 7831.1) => 3.48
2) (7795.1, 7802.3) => 3.47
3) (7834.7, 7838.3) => 3.48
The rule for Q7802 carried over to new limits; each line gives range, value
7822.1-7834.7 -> 3.47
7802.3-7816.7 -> 3.5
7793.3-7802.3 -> 3.46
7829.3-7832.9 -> 3.49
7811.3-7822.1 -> 3.51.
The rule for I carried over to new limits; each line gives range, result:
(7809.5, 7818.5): 3.52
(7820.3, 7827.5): 3.49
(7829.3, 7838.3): 3.49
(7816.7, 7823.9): 3.52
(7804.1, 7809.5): 3.52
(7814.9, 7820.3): 3.53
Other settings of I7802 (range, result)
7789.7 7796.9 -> 3.57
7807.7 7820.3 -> 3.54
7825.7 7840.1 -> 3.49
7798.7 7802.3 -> 3.48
